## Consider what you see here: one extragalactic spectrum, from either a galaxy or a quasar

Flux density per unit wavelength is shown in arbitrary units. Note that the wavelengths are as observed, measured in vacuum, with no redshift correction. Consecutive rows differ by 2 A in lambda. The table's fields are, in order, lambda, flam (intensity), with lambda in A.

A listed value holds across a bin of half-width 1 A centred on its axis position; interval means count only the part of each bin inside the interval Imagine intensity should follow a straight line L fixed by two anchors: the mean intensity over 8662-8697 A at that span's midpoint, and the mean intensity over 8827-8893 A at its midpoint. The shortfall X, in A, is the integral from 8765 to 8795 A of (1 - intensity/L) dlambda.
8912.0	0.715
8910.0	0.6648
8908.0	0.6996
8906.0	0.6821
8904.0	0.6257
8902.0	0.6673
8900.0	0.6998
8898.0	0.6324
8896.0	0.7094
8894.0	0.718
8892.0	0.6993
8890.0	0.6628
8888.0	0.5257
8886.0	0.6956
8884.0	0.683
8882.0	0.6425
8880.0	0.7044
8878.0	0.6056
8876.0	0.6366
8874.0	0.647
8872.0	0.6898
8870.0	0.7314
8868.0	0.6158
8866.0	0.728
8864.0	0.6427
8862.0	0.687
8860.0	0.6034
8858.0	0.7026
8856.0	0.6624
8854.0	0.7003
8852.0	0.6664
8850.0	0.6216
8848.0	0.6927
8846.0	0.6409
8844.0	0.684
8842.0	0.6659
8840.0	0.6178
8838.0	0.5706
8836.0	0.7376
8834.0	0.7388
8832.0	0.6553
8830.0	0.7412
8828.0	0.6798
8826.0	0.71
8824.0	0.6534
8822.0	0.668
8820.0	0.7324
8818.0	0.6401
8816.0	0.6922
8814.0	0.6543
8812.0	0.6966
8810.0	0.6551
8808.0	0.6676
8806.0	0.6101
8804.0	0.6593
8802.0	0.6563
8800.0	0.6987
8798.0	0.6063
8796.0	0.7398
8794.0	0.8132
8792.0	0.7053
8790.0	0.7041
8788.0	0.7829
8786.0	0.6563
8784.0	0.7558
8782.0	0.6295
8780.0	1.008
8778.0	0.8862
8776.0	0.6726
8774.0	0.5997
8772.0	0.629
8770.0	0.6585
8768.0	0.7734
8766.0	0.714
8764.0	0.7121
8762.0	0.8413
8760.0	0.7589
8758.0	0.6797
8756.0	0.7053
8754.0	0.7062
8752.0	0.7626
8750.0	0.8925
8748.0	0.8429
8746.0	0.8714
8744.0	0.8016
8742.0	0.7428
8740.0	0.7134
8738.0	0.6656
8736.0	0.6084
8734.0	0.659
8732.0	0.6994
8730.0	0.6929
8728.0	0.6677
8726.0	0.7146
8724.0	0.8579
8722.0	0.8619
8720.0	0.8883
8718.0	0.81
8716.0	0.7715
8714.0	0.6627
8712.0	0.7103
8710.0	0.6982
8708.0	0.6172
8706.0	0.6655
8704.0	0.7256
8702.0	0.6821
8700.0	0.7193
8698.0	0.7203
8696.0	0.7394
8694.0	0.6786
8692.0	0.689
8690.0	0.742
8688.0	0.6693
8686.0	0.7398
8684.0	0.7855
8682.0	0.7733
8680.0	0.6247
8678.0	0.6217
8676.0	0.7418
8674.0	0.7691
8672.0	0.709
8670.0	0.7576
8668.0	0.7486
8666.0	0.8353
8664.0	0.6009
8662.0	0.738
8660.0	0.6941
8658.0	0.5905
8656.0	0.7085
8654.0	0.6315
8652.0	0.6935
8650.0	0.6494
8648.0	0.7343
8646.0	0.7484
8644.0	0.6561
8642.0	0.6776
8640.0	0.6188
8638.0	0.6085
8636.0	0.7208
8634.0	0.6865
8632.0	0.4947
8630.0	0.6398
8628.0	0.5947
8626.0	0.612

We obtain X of -1.86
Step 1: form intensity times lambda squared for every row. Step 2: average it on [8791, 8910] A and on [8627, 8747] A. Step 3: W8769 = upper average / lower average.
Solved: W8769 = 0.99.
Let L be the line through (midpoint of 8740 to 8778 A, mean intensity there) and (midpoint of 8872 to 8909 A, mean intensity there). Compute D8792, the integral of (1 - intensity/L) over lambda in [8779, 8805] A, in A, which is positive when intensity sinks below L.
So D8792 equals 0.0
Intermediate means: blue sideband 0.745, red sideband 0.664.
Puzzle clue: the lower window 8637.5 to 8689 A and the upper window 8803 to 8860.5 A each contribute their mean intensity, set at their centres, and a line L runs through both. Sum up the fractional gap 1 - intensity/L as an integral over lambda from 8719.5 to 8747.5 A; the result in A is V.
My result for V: -2.40 A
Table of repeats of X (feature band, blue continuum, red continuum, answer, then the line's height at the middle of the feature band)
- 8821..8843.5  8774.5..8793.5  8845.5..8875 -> 0.8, 0.7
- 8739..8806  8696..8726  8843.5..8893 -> -2.5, 0.71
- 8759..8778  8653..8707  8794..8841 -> -0.8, 0.687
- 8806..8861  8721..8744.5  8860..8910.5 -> 1.1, 0.685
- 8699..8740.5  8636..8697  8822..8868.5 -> -1.7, 0.691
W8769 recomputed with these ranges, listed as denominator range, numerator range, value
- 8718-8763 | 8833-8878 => 0.90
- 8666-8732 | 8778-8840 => 0.98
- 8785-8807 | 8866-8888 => 0.97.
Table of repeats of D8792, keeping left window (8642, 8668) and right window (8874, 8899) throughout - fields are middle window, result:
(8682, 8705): -1.1 A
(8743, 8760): -2.6 A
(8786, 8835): -1.4 A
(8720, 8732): -1.5 A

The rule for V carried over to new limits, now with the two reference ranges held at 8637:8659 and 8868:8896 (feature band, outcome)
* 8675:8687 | -0.9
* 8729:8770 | -4.6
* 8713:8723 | -2.0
